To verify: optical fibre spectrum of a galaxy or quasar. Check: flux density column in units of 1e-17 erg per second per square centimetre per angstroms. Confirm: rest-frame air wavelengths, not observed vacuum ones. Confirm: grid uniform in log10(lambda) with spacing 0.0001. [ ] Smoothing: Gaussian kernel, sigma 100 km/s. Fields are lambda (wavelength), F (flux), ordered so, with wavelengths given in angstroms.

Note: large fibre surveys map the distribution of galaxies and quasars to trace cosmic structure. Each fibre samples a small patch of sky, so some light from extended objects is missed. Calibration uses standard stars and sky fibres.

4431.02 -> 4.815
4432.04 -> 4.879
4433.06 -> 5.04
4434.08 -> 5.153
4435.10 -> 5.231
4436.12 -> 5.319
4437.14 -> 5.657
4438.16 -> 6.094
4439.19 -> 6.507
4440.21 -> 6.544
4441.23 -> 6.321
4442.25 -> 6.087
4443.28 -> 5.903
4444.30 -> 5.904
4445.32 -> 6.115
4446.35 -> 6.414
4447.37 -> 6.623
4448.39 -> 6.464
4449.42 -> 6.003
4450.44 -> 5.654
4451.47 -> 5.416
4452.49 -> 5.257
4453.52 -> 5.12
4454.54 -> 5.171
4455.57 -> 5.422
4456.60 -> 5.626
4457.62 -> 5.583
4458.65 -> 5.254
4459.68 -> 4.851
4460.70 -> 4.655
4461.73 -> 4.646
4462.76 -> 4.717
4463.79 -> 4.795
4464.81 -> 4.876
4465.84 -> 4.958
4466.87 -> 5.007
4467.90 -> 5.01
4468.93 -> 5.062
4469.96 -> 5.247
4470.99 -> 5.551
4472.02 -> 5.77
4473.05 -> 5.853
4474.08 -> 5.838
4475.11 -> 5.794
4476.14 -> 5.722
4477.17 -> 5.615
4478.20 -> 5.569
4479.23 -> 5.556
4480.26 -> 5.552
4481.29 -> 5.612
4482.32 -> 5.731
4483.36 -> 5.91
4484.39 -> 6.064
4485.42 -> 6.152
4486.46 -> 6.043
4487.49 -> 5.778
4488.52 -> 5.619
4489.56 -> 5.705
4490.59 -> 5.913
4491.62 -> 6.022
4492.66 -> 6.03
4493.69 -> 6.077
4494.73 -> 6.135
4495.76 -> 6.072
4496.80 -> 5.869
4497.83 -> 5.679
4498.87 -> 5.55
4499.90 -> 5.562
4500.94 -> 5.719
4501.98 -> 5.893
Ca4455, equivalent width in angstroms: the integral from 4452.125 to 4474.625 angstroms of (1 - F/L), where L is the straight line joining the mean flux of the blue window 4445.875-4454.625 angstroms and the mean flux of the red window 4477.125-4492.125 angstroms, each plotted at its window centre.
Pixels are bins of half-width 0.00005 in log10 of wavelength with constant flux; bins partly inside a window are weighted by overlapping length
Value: 2.4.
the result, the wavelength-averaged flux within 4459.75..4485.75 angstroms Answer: 5.4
